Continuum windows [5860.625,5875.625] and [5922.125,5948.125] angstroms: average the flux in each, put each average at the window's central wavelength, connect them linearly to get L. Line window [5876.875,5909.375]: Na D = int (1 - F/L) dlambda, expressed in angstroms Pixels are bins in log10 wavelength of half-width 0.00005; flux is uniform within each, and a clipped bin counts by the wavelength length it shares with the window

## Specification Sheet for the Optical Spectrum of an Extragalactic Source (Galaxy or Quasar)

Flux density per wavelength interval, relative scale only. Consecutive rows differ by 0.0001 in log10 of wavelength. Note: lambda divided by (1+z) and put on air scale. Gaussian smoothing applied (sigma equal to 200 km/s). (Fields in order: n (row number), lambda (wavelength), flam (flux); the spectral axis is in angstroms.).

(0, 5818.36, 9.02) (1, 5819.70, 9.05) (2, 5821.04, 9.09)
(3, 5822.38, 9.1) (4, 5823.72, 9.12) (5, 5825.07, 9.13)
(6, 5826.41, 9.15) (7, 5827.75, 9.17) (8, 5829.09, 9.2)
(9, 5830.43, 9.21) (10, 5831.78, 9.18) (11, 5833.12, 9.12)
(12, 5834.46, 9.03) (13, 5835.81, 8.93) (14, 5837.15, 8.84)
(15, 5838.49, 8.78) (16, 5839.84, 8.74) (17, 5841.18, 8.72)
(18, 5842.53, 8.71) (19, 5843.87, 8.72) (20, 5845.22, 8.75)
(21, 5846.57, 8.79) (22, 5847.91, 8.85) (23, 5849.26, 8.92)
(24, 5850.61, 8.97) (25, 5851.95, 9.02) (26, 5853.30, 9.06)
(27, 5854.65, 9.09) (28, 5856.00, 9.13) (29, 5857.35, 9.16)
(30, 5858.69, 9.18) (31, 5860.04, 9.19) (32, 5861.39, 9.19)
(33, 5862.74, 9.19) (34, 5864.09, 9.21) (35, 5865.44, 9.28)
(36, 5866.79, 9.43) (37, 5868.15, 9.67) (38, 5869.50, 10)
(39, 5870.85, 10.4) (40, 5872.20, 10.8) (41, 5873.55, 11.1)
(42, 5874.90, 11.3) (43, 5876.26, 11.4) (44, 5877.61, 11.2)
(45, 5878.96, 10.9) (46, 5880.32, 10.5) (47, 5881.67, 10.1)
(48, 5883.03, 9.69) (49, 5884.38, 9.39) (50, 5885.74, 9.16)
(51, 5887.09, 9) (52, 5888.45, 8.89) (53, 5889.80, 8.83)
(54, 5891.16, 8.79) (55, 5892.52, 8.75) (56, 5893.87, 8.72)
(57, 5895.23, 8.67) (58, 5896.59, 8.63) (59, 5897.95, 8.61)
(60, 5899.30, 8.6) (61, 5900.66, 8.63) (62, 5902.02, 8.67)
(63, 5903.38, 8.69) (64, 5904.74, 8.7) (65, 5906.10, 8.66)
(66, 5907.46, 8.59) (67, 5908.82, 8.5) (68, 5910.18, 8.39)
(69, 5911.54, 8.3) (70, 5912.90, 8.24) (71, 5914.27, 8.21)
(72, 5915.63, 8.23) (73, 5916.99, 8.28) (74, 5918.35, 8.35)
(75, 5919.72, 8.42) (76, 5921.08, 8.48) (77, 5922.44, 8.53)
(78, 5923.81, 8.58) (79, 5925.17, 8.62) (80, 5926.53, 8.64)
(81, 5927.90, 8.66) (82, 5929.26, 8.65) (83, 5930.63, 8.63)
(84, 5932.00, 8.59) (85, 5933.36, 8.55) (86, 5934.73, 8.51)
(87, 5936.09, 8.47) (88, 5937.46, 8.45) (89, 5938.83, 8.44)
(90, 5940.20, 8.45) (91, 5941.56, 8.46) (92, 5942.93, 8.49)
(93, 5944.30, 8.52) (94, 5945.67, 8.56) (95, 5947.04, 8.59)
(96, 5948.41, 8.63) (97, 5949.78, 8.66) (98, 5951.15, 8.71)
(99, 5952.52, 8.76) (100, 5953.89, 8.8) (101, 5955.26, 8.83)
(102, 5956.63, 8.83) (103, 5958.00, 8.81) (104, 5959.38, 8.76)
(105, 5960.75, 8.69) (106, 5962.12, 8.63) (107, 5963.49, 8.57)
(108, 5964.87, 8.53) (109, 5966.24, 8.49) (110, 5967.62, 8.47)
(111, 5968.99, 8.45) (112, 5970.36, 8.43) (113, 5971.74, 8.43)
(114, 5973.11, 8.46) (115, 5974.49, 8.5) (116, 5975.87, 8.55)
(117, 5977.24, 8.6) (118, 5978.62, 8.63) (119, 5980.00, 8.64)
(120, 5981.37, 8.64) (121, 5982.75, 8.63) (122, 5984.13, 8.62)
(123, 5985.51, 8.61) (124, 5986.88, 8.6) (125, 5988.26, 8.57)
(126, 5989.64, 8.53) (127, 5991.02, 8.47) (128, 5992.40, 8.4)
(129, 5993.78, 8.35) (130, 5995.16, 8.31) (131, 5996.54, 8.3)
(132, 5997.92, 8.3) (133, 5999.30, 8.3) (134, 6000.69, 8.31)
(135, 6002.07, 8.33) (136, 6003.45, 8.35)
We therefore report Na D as 1.1 angstroms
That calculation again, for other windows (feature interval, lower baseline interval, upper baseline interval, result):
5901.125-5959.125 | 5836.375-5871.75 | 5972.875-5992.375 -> 1.6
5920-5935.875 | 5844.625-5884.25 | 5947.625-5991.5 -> 0.8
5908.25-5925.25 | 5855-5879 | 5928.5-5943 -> 1.0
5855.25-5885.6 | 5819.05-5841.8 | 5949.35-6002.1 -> -3.6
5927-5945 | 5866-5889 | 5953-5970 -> 1.2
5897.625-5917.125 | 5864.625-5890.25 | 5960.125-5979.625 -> 2.2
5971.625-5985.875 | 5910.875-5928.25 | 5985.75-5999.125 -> -0.3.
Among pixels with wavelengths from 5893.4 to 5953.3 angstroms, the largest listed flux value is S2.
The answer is 8.76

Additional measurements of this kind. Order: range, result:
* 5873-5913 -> 11.4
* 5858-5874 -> 11.1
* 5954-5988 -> 8.83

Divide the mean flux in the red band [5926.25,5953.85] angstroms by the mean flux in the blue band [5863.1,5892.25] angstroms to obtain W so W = 0.9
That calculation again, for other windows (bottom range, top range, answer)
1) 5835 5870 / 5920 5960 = 0.95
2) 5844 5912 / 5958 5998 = 0.92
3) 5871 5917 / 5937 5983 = 0.93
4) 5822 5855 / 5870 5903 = 1.07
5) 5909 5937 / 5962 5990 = 1.01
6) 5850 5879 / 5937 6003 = 0.87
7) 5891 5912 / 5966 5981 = 0.99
